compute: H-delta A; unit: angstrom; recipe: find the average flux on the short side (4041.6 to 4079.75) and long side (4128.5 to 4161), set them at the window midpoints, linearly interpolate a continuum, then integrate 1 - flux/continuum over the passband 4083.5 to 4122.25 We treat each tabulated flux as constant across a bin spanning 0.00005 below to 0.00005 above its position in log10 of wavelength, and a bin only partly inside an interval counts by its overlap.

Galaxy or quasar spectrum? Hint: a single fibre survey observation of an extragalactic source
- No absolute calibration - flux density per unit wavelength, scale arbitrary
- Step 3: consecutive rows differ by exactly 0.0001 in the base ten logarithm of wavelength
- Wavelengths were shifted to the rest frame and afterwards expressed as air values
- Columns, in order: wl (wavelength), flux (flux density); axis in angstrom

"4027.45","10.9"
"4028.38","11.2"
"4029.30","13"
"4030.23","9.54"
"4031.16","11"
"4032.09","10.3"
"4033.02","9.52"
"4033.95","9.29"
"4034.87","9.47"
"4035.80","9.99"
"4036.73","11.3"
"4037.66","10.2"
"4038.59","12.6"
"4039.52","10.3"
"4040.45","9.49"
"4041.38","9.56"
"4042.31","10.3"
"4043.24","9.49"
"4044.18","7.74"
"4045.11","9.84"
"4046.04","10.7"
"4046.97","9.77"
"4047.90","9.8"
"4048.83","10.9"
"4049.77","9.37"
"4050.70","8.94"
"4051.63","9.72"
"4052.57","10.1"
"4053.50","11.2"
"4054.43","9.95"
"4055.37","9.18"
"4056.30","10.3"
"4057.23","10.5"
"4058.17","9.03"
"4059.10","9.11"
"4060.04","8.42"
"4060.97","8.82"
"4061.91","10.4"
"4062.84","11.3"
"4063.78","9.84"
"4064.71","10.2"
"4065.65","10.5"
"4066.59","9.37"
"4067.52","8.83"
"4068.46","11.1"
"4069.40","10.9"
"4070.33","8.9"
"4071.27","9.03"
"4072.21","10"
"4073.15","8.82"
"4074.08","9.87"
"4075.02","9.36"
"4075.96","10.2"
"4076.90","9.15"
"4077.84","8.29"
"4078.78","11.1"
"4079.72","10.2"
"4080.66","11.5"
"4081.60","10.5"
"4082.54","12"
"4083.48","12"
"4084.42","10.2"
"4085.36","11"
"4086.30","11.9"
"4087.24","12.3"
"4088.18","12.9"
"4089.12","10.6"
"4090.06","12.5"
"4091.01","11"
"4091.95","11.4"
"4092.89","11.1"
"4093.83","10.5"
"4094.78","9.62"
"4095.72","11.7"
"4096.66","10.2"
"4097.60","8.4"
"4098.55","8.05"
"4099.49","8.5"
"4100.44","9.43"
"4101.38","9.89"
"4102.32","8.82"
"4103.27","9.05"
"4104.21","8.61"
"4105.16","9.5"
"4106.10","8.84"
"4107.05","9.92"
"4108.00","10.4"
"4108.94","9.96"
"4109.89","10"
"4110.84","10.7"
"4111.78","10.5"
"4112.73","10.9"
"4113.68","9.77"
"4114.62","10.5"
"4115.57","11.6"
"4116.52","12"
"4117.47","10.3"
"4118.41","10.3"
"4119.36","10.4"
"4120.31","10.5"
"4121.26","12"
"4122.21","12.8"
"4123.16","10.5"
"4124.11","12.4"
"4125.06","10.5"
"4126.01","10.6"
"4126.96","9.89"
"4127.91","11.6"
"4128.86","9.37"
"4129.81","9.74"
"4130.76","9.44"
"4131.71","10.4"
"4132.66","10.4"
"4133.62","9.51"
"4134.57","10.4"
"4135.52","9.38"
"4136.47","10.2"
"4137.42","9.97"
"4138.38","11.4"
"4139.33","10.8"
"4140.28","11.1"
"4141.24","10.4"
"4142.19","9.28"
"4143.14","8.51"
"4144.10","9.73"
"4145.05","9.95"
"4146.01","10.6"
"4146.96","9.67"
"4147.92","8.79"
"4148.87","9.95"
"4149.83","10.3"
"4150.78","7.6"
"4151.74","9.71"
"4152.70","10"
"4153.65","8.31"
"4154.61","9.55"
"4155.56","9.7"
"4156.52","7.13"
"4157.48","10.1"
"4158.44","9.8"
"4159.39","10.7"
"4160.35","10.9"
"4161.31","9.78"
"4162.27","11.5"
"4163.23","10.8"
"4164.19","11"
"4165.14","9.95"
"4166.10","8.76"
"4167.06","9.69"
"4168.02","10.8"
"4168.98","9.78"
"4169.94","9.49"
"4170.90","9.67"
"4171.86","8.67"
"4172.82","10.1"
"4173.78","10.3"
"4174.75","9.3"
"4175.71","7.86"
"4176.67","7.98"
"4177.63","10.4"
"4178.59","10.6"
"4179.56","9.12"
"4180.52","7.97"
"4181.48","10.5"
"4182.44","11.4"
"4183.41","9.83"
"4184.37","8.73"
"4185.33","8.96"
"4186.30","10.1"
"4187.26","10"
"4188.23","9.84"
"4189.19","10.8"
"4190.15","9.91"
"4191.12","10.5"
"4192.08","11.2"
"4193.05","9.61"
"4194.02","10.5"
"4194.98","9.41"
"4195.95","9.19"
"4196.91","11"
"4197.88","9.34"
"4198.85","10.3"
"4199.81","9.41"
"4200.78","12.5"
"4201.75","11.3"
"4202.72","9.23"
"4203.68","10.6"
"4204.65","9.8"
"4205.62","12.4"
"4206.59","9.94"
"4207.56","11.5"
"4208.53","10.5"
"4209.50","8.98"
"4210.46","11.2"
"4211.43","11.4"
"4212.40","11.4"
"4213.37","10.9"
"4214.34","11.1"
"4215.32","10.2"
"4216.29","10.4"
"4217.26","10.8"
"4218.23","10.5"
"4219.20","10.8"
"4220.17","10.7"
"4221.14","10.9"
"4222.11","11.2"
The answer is -2.7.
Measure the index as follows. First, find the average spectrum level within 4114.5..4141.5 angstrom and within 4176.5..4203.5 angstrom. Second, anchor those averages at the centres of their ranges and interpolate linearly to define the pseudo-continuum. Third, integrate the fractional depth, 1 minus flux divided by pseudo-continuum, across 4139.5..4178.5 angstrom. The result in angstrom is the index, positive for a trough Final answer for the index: 2.34 angstrom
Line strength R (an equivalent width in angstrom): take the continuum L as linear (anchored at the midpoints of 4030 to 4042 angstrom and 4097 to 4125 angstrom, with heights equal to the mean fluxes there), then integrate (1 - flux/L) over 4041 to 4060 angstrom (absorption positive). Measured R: 0.9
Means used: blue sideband 10.2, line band 9.74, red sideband 10.2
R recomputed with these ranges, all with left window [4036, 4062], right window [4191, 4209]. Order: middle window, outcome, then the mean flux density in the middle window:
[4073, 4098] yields -1.7 angstrom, 10.7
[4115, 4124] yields -0.9 angstrom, 11.2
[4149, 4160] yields 0.9 angstrom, 9.39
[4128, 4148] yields 0.4 angstrom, 10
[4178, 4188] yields 0.6 angstrom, 9.73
